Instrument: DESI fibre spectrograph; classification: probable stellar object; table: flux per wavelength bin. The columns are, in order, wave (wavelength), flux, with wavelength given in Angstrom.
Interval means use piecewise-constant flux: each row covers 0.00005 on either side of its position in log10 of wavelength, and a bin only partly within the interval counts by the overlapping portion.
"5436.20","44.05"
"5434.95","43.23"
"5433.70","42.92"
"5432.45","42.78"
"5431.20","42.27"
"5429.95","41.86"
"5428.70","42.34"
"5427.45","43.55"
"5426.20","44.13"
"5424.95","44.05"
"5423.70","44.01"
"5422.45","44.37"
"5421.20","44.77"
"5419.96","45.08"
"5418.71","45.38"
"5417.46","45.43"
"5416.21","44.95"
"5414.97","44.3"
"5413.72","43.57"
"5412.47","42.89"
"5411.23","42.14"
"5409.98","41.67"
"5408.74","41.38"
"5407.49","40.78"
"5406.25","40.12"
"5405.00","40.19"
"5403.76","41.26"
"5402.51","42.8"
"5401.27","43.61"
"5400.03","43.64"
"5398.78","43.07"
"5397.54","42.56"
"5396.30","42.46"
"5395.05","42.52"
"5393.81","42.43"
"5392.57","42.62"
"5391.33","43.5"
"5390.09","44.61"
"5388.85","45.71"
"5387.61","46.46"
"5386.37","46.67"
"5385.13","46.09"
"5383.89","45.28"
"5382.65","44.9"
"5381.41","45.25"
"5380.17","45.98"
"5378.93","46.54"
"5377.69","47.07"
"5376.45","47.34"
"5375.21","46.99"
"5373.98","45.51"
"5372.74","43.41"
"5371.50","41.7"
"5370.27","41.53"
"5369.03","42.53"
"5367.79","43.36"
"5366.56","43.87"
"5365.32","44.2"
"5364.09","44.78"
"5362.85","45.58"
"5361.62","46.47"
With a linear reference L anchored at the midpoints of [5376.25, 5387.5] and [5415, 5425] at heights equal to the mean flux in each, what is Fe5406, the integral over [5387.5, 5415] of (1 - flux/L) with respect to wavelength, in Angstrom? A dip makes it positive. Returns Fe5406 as 1.65 Angstrom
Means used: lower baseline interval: 46.1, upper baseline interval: 44.8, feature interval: 42.7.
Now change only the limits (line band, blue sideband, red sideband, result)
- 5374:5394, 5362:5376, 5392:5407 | -1.1 Angstrom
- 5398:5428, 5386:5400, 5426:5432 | 0.0 Angstrom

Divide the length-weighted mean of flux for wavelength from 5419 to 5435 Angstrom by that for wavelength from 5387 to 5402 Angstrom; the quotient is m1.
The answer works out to 1.00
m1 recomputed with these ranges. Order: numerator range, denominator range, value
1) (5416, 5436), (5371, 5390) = 0.96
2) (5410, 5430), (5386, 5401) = 1.00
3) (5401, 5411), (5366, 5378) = 0.94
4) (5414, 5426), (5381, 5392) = 0.98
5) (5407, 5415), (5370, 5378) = 0.94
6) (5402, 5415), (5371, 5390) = 0.92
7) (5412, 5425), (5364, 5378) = 1.00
